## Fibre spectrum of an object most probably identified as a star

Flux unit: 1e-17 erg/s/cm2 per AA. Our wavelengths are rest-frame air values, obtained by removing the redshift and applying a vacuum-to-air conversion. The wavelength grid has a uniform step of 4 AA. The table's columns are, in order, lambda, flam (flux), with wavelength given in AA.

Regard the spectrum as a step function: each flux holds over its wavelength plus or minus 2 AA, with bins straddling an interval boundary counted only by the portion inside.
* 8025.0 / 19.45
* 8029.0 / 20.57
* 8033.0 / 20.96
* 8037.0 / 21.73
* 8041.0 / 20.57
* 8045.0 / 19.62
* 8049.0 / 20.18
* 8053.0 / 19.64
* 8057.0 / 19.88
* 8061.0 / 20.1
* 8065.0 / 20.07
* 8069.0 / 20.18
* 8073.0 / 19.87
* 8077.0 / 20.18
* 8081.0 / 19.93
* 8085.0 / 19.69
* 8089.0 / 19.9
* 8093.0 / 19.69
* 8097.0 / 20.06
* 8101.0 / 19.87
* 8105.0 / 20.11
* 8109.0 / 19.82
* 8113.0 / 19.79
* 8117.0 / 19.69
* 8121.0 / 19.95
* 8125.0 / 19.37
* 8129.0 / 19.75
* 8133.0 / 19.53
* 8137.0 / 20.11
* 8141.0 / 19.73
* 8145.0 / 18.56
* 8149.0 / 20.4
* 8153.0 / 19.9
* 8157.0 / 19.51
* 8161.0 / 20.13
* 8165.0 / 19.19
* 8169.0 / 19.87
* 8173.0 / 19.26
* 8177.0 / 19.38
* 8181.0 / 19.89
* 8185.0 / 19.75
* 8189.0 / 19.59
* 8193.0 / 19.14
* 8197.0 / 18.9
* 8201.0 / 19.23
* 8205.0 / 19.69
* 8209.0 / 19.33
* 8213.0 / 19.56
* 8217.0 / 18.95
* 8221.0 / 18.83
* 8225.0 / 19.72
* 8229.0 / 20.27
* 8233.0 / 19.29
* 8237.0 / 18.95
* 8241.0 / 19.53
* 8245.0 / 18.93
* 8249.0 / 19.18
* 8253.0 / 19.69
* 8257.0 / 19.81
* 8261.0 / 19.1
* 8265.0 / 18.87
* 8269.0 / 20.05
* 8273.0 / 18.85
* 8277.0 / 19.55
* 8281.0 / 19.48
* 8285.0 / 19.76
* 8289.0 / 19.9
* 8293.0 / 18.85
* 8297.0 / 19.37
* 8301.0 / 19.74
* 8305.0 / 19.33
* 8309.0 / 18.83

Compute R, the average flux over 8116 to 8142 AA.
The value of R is 19.7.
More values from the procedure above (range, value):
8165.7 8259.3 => 19.4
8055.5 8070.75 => 20.1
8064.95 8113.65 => 19.9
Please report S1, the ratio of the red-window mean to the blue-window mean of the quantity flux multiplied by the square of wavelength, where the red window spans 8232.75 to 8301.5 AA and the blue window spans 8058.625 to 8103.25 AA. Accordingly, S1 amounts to 1.02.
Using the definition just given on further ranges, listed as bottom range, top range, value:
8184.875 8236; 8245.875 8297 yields 1.02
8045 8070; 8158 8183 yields 1.01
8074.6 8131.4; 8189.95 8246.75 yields 1.00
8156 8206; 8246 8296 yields 1.02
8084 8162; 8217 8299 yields 1.01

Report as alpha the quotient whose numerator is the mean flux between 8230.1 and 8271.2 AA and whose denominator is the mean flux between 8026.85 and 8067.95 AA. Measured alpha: 1.0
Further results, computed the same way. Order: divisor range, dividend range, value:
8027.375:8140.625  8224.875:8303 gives 0.97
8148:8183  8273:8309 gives 0.99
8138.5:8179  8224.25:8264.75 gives 0.99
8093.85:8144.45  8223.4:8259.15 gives 0.99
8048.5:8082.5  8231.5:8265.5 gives 0.96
